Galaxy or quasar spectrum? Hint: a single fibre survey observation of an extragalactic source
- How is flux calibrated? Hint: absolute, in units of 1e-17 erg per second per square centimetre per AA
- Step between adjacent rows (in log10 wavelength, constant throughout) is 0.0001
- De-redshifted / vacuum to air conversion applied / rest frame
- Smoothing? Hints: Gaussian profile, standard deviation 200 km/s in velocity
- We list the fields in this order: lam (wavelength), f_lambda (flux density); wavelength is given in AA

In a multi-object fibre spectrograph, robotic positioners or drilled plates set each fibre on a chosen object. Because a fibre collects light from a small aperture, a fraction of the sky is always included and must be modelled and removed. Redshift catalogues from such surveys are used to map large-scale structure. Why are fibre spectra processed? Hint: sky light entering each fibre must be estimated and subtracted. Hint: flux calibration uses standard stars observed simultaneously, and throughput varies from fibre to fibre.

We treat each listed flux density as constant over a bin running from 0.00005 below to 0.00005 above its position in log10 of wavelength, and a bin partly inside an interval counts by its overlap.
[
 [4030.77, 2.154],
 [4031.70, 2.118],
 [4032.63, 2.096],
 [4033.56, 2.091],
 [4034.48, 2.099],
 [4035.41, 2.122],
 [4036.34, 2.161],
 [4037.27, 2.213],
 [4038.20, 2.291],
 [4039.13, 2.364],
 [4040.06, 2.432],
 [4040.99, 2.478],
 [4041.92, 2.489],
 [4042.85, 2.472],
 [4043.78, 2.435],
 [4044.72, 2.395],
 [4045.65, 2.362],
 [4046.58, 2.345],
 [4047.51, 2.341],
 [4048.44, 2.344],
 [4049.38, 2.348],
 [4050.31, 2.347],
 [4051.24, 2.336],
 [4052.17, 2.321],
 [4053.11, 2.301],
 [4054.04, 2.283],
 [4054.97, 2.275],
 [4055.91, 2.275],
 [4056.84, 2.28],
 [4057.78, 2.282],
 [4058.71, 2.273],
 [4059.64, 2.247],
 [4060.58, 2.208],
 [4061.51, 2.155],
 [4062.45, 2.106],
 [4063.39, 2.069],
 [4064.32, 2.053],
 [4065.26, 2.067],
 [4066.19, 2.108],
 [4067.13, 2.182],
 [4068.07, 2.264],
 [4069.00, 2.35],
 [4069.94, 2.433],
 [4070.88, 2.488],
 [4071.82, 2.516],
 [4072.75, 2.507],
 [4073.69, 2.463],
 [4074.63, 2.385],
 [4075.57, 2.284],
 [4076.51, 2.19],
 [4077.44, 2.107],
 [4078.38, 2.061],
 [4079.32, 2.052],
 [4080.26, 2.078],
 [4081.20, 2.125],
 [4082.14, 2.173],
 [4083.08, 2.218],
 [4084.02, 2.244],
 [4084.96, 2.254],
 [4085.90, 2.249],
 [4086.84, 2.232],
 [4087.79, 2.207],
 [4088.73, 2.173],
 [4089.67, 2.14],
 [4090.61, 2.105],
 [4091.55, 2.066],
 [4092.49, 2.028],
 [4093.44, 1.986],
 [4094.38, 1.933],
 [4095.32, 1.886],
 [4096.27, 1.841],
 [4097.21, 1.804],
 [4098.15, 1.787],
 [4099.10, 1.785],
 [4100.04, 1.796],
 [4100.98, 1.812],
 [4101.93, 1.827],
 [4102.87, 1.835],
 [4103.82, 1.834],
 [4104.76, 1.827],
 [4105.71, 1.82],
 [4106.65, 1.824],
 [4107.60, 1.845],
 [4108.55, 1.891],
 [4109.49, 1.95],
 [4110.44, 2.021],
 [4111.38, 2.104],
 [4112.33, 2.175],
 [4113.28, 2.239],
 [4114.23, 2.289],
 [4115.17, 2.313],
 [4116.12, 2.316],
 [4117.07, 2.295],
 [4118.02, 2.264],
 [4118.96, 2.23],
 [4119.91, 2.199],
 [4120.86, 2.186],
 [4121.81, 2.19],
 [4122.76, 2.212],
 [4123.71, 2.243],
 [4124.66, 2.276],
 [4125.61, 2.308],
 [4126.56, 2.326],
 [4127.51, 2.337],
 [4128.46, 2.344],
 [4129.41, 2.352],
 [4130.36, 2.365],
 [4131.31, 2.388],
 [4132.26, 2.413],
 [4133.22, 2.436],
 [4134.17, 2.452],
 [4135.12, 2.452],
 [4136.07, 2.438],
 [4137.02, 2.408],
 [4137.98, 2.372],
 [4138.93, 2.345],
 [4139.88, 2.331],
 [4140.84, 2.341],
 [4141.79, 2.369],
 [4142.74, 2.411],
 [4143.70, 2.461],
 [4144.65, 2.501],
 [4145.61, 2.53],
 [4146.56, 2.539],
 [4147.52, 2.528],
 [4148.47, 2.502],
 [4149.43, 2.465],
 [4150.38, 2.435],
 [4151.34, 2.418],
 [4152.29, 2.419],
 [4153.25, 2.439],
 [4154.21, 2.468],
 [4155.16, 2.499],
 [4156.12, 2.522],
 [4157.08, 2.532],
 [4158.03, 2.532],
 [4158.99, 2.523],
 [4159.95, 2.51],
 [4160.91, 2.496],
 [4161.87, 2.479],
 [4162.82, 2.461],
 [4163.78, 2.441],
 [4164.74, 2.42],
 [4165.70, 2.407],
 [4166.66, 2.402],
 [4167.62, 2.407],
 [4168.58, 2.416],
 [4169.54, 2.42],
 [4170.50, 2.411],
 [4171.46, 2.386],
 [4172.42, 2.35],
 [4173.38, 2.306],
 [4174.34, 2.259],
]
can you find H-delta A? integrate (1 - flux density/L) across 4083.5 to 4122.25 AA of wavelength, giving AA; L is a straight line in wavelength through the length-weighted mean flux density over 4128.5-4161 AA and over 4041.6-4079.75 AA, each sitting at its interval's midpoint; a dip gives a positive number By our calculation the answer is 5.3 AA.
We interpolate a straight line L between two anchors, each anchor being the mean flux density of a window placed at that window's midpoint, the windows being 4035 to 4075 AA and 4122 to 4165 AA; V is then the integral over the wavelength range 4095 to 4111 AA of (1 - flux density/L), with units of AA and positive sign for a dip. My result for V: 3.5 AA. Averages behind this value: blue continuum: 2.31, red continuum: 2.42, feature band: 1.85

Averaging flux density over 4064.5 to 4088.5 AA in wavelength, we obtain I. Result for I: 2.25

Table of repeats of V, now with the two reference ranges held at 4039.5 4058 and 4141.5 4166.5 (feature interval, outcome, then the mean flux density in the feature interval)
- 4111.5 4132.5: 1.4 AA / 2.28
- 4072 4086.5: 1.0 AA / 2.23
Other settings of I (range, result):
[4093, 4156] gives 2.22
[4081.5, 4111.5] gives 1.98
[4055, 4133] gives 2.15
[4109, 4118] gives 2.19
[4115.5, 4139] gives 2.33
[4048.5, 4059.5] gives 2.3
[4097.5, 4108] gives 1.82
